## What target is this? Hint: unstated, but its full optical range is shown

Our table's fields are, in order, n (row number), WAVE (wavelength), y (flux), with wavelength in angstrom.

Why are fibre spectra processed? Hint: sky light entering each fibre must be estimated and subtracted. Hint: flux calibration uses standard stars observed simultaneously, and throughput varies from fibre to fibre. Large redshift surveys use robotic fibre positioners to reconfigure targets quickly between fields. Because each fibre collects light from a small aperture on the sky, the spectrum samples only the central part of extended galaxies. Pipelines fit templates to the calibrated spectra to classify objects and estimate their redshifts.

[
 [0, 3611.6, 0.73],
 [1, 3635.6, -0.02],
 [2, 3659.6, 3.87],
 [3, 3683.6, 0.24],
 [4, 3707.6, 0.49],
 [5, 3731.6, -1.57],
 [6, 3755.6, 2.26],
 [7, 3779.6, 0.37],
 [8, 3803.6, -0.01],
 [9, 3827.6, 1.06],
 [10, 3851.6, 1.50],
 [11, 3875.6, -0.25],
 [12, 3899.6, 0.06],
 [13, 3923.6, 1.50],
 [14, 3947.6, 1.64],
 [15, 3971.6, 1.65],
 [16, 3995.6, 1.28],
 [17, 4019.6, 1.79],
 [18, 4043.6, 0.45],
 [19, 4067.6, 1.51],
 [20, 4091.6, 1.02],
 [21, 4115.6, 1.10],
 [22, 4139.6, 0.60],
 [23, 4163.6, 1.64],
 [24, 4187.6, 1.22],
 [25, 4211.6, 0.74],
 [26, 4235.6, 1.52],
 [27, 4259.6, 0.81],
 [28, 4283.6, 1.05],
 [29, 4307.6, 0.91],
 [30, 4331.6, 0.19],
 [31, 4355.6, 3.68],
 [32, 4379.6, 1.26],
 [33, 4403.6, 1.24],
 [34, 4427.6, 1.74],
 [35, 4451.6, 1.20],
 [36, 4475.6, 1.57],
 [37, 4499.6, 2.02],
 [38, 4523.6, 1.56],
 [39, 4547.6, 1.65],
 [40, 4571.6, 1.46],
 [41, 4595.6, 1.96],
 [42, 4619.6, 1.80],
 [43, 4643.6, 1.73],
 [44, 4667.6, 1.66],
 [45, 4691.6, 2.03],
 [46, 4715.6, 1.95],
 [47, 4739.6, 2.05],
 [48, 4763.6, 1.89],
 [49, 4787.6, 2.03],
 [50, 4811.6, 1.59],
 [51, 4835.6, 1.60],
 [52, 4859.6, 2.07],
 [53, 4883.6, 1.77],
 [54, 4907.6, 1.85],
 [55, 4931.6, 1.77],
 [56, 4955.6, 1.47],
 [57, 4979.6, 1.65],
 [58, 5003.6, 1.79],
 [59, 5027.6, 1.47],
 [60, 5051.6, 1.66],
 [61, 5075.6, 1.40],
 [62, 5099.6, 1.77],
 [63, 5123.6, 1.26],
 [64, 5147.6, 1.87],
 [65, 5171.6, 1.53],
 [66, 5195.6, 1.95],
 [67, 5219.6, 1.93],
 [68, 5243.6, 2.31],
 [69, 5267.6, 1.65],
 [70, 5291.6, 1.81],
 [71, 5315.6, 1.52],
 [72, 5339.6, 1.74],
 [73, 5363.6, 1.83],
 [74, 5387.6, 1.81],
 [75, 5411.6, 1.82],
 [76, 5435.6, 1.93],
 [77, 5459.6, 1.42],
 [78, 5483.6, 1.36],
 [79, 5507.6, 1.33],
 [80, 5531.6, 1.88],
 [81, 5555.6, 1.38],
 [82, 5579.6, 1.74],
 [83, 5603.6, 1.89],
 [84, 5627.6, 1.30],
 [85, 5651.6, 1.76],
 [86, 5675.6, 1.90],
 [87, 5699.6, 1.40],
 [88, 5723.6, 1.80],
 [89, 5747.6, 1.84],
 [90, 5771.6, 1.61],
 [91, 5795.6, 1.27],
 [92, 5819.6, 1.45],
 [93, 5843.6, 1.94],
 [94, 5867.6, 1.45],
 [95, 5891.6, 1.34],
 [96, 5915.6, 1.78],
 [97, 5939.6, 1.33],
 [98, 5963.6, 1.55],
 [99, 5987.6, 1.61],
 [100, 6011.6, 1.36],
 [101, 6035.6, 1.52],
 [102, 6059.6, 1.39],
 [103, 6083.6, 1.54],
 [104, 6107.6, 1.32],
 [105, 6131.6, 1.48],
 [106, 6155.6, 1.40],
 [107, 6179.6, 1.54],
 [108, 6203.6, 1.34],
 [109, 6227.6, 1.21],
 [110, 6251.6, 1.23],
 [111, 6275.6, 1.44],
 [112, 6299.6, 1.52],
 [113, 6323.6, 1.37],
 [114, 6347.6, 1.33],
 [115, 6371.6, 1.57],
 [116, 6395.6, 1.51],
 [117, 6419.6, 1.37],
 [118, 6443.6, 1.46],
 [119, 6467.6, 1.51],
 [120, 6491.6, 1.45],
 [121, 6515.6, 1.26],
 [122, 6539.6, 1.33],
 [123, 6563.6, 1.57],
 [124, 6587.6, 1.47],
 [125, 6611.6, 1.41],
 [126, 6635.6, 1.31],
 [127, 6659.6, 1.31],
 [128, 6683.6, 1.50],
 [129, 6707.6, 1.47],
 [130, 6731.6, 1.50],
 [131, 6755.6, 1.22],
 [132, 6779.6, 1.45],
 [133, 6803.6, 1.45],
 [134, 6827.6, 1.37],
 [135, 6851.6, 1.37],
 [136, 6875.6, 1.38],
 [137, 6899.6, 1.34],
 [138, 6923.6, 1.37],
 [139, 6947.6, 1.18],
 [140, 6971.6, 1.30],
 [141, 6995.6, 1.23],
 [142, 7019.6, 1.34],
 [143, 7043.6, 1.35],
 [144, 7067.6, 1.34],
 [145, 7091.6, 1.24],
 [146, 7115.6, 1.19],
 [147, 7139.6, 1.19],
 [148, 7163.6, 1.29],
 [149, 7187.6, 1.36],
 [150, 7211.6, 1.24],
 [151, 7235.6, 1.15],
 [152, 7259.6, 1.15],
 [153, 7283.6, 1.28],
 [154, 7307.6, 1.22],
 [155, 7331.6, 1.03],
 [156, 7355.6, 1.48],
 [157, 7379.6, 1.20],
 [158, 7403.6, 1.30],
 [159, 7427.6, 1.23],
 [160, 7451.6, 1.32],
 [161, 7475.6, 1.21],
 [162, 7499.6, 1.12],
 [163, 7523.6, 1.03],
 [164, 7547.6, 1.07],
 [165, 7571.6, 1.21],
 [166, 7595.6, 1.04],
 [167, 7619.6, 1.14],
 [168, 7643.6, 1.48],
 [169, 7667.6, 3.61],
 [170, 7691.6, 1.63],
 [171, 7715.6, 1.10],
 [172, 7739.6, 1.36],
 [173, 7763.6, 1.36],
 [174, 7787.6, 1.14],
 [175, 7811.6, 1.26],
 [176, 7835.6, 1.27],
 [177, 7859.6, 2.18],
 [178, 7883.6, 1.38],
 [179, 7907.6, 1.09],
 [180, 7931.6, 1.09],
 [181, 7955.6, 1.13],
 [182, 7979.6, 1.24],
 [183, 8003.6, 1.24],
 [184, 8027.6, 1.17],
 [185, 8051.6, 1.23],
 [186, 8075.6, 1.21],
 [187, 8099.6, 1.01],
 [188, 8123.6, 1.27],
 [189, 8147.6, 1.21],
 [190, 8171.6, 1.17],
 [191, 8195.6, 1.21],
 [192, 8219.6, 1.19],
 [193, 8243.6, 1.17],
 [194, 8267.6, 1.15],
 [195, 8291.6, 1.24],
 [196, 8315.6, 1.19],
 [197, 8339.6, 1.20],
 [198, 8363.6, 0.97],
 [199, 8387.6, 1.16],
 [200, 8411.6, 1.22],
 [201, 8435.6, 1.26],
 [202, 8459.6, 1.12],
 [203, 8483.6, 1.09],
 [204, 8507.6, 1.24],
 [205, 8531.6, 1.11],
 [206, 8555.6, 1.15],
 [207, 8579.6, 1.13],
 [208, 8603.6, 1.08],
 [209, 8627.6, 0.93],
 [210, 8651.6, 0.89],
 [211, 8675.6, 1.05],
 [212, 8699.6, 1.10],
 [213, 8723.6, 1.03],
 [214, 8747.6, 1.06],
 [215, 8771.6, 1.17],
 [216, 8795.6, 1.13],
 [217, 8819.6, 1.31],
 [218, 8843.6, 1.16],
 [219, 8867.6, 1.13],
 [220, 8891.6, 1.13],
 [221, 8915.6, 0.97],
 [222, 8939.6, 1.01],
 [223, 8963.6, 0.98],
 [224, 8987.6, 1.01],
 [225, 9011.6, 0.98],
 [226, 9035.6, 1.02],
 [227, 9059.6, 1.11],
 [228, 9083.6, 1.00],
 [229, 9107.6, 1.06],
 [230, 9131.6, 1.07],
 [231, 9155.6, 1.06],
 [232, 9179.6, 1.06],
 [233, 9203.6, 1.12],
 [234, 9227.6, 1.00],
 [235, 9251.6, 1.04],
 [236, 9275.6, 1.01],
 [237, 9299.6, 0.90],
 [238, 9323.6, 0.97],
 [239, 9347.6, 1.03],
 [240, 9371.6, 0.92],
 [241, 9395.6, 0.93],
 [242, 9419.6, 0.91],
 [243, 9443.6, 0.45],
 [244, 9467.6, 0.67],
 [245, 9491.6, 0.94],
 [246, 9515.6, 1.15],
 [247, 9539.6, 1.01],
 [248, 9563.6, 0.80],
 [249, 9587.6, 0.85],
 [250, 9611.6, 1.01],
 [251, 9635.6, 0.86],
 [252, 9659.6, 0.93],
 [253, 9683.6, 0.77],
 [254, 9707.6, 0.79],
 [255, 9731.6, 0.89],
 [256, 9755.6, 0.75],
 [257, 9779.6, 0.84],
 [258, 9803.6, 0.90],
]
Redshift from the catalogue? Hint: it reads 0.168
